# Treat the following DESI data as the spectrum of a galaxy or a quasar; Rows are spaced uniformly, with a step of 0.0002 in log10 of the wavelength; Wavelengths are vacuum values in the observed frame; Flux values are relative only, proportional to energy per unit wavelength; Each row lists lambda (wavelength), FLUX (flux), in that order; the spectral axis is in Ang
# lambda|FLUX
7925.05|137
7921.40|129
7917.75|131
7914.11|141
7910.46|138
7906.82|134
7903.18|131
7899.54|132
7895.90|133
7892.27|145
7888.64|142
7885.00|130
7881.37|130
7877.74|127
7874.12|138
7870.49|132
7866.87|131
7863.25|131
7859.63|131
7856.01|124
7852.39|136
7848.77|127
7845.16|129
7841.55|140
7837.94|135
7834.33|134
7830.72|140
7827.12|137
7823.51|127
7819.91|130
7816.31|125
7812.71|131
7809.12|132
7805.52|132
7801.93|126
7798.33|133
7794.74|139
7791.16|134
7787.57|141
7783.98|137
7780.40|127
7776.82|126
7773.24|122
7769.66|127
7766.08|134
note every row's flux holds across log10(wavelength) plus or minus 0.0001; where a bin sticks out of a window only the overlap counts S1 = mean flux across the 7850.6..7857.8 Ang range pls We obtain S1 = 130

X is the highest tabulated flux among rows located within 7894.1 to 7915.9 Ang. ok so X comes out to 141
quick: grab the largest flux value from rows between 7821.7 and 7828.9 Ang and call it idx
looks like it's 137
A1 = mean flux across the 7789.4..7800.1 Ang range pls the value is 135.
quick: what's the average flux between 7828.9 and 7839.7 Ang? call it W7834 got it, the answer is 136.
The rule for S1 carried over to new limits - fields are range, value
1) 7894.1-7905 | 132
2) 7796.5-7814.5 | 131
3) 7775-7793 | 133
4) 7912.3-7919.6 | 136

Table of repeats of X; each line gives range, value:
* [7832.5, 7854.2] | 140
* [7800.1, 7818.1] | 132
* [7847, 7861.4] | 136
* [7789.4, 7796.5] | 139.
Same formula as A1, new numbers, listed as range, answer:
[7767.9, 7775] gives 124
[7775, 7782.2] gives 127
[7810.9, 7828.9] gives 130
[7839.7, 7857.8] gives 131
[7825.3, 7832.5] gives 138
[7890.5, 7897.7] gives 139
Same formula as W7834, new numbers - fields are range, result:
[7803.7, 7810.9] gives 132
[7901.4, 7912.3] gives 134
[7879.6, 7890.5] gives 134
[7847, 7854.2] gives 131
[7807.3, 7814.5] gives 132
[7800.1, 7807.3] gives 129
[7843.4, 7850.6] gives 128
